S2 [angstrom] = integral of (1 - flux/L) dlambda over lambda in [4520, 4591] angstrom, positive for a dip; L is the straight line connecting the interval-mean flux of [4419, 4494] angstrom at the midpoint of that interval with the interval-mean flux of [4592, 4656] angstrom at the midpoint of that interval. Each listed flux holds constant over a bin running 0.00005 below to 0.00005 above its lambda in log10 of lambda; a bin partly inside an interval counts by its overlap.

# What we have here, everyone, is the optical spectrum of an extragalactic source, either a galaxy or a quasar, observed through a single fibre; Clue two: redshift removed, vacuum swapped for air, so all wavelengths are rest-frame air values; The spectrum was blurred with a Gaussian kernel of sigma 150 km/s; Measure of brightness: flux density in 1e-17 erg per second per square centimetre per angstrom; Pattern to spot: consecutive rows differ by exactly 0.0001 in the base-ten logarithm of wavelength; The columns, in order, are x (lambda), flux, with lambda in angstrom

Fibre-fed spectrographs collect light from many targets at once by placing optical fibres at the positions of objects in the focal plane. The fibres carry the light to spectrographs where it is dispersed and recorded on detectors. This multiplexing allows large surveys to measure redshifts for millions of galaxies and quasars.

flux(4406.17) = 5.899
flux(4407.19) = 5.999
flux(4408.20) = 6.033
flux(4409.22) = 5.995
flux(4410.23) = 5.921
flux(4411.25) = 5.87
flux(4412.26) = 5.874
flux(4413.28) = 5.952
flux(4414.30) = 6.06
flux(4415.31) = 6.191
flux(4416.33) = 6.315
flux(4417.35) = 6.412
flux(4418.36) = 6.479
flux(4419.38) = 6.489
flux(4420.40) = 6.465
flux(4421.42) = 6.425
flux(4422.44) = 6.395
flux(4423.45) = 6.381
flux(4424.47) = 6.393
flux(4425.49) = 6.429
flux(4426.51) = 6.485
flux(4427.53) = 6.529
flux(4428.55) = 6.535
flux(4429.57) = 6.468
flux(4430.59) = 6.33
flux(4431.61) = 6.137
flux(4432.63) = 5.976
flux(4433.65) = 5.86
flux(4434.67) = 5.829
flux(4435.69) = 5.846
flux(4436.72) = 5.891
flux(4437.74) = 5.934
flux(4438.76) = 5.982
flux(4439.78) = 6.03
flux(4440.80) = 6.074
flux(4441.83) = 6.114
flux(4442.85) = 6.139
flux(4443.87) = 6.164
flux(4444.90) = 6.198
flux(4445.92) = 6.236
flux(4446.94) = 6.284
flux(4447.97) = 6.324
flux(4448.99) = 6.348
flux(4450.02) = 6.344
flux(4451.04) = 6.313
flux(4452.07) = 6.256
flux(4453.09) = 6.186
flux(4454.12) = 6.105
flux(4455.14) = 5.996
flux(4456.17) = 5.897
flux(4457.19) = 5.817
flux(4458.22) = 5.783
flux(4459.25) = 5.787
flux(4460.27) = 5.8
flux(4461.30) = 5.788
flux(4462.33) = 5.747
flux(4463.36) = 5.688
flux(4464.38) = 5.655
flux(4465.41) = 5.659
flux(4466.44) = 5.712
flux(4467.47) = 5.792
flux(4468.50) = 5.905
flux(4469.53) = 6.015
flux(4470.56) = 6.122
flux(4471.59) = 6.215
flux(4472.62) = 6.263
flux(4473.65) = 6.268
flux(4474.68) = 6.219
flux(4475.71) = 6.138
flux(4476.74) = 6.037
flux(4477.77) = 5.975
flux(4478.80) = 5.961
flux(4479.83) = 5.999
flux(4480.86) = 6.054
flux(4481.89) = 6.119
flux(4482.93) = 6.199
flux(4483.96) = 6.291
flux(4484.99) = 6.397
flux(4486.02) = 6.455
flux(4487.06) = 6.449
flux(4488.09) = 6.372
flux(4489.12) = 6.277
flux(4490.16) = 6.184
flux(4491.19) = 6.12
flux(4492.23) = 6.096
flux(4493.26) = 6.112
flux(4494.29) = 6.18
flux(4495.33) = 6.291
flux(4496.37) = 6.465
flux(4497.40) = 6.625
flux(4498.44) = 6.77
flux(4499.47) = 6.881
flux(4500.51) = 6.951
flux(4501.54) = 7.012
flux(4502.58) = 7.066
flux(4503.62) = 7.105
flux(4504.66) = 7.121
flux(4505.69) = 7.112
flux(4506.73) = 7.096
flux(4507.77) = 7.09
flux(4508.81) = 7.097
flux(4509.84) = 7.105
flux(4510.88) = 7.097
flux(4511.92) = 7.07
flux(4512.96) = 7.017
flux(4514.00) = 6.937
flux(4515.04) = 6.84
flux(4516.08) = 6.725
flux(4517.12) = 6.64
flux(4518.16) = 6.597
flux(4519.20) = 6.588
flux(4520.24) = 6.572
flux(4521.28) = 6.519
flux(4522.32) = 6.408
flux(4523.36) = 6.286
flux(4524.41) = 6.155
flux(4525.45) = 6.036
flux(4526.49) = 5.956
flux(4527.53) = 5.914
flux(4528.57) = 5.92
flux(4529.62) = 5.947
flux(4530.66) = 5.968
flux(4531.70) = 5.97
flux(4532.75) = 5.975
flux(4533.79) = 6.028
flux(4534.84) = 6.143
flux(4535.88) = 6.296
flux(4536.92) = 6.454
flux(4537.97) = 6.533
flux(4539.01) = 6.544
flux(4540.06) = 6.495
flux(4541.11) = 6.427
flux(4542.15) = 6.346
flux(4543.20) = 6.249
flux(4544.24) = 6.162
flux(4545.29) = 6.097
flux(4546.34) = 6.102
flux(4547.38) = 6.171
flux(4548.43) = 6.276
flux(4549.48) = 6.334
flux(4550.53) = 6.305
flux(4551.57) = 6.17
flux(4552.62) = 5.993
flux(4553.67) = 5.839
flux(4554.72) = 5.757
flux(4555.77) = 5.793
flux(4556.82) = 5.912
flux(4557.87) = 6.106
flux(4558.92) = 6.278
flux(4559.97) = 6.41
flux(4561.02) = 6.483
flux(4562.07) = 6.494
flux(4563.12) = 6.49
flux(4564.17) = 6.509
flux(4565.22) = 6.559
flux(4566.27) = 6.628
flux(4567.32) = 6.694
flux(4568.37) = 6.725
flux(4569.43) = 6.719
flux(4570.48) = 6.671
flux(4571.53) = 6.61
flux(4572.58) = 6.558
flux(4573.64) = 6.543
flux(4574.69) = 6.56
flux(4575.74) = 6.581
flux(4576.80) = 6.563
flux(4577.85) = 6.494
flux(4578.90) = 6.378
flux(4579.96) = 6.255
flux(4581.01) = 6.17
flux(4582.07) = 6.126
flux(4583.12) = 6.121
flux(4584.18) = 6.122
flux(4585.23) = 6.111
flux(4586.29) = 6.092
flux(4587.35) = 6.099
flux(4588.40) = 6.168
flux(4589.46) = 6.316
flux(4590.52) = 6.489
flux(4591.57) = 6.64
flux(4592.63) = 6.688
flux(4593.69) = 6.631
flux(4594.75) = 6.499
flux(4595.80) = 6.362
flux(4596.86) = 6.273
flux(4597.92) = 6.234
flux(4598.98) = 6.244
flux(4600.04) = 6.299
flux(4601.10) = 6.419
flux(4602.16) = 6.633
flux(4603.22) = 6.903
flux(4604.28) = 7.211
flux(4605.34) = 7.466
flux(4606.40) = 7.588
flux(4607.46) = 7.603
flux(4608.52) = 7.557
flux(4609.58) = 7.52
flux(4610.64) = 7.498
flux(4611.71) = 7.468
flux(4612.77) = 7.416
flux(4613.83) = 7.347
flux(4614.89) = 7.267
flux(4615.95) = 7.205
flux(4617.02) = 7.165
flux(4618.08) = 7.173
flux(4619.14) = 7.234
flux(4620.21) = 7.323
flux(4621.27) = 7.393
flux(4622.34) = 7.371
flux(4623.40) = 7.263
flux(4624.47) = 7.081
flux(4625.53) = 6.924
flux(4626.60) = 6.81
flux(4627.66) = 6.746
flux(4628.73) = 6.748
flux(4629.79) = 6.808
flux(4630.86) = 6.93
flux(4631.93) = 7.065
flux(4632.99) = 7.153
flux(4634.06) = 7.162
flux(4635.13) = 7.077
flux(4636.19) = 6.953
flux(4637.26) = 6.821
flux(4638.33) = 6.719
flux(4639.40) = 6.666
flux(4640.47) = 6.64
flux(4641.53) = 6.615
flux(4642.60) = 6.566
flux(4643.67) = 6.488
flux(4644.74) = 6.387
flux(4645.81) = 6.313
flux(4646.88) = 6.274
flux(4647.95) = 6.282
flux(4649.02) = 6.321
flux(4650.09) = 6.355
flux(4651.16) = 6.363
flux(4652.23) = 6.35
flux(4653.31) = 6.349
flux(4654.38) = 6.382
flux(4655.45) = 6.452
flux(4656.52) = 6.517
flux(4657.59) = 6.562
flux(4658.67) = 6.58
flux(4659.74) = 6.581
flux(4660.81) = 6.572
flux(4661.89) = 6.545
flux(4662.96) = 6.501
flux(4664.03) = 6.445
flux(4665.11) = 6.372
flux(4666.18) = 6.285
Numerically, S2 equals 3.0 angstrom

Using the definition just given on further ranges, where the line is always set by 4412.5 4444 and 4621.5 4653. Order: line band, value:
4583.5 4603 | 0.78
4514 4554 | 1.25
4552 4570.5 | 0.62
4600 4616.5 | -1.43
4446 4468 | 1.10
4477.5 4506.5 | -0.41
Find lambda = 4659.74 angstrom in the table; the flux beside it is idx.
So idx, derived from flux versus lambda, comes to 6.581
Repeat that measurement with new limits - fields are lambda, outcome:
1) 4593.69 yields 6.631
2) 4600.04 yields 6.299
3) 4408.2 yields 6.033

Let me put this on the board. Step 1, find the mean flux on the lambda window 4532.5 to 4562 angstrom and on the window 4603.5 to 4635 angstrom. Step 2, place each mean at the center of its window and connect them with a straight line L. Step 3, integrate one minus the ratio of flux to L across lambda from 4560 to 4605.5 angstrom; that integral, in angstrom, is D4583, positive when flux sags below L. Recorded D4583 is 1.5 angstrom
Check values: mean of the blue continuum 6.21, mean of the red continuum 7.22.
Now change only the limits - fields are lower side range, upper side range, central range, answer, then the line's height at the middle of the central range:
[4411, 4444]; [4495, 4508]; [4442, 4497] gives 4.11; 6.59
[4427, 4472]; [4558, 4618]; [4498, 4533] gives -1.67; 6.34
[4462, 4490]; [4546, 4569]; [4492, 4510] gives -1.92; 6.14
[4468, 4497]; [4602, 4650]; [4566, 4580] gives 0.25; 6.7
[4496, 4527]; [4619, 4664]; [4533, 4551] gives 1.24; 6.75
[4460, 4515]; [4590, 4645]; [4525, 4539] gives 1.01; 6.58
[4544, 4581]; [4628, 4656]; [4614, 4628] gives -1.30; 6.55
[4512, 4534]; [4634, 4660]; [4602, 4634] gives -3.48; 6.5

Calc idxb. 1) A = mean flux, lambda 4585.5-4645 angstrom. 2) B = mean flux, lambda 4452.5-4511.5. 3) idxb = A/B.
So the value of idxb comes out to 1.1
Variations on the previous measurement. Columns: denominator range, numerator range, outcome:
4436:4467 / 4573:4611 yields 1.10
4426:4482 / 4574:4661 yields 1.11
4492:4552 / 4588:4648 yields 1.06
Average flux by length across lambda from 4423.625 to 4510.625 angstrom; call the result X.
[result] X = 6.25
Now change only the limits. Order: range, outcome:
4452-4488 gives 6.02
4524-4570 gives 6.24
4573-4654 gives 6.74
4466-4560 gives 6.35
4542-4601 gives 6.33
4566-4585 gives 6.47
